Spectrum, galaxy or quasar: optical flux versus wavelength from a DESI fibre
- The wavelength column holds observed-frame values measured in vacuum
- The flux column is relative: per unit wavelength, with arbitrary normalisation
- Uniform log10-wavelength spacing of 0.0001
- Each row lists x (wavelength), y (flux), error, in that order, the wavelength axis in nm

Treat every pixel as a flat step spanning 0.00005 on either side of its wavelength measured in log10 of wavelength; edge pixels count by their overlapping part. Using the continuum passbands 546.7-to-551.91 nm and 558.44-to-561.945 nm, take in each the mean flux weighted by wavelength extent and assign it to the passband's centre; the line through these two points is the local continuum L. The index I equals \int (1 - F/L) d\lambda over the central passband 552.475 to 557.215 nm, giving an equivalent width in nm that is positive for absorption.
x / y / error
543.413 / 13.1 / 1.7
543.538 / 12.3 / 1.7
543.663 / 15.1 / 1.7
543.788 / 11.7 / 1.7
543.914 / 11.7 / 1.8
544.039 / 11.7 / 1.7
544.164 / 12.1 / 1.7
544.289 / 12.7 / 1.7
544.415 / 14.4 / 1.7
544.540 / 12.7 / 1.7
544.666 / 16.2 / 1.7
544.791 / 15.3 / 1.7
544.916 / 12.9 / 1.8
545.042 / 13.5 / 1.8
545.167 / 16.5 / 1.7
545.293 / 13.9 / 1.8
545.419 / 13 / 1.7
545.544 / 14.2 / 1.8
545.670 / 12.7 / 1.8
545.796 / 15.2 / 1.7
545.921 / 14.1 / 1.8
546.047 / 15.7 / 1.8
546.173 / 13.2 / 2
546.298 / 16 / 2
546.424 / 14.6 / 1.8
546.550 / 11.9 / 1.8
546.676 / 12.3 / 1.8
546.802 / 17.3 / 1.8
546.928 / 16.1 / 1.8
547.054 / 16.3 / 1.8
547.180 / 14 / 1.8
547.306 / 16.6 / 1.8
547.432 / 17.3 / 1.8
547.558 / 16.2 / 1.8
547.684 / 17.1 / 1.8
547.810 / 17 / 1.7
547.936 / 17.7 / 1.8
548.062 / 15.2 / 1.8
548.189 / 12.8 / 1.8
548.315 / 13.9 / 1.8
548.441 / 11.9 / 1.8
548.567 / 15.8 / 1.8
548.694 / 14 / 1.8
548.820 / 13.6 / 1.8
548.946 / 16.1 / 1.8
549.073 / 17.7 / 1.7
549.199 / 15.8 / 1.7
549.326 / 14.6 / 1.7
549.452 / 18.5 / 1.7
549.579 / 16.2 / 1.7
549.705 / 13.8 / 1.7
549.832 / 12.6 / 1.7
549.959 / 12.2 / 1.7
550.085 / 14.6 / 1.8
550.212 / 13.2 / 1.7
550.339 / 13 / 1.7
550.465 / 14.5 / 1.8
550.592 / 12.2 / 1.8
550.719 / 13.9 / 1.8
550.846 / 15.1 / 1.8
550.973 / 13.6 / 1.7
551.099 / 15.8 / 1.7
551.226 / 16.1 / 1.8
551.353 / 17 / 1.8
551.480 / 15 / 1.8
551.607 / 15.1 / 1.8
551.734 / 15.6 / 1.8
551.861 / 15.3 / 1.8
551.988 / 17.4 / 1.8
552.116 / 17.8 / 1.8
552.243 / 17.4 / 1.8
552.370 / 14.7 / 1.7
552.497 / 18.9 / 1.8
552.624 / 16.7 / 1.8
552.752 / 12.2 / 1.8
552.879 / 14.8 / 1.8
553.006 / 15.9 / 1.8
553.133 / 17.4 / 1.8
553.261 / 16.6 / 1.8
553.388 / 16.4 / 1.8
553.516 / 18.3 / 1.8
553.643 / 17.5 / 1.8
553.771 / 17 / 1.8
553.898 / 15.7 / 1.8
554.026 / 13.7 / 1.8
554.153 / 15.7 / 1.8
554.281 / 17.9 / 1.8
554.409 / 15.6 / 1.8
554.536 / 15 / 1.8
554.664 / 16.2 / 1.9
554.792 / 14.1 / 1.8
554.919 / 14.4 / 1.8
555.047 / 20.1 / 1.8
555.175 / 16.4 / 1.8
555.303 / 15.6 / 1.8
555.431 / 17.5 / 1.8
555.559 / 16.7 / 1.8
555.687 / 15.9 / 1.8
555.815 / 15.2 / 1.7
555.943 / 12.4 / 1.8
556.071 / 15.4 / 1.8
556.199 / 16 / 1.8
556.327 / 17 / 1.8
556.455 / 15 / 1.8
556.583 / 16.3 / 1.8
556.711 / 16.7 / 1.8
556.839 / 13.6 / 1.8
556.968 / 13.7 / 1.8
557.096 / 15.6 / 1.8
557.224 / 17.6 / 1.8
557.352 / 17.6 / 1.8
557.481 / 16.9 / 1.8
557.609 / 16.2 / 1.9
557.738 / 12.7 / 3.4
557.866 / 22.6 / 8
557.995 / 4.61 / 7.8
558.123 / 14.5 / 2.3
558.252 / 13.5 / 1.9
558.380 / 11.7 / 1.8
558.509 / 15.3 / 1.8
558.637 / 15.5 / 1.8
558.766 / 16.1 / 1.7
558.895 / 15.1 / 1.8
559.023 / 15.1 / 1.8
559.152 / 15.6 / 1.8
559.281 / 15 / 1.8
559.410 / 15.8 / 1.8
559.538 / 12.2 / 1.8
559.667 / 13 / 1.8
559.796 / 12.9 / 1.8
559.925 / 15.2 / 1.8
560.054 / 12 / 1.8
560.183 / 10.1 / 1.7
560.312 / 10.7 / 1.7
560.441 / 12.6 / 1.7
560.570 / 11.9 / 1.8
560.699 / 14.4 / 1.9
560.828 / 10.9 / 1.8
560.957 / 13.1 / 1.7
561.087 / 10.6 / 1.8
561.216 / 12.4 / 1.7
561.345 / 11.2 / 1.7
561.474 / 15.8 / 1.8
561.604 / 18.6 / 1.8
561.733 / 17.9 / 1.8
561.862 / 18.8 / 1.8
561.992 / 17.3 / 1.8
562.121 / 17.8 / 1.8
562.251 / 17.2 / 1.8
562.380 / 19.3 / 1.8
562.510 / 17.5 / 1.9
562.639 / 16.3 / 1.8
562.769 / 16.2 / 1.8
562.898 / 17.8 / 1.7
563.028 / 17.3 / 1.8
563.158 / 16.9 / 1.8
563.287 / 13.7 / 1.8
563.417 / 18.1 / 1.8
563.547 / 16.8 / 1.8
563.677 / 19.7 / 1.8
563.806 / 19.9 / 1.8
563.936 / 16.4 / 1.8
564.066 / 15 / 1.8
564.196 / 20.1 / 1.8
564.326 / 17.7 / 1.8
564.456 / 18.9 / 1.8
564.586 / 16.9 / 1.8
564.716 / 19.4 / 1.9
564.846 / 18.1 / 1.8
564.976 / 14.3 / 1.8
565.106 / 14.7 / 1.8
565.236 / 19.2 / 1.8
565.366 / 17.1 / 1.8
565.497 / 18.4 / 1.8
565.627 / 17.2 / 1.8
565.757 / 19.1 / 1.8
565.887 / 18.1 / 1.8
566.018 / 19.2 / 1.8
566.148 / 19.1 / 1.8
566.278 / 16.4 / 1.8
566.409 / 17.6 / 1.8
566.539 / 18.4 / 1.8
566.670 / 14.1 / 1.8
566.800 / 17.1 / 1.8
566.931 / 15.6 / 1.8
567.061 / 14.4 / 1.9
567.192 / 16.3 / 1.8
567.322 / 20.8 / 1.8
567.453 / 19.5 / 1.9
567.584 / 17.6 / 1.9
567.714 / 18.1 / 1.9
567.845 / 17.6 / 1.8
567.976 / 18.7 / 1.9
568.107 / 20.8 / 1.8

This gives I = -0.45 nm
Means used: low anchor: 15.1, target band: 15.9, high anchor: 14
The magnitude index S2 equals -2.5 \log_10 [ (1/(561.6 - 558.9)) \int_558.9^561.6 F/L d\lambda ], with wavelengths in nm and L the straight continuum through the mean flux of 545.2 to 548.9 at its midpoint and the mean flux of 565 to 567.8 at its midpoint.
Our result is 0.25 mag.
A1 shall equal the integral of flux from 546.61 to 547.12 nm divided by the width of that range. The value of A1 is 15.5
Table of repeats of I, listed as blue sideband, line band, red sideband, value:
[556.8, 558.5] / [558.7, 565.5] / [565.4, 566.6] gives 0.344 nm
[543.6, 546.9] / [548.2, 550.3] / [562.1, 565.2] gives 0.007 nm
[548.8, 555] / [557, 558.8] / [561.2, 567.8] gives 0.152 nm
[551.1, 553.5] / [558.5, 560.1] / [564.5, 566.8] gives 0.221 nm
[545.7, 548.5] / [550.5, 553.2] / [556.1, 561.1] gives -0.157 nm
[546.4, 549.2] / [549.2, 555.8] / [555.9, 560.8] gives -0.337 nm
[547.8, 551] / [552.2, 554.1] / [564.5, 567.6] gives -0.123 nm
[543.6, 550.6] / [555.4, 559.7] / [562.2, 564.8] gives 0.350 nm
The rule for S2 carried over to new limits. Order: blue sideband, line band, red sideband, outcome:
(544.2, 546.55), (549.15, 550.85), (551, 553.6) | 0.09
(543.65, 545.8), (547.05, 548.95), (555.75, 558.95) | -0.10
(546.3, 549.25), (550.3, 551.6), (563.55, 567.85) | 0.07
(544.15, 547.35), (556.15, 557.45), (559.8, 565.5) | -0.04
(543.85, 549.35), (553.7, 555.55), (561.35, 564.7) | -0.01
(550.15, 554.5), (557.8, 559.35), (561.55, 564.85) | 0.16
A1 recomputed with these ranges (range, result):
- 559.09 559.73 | 14.3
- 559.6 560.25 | 12.6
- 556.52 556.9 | 15.6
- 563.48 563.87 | 18.8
